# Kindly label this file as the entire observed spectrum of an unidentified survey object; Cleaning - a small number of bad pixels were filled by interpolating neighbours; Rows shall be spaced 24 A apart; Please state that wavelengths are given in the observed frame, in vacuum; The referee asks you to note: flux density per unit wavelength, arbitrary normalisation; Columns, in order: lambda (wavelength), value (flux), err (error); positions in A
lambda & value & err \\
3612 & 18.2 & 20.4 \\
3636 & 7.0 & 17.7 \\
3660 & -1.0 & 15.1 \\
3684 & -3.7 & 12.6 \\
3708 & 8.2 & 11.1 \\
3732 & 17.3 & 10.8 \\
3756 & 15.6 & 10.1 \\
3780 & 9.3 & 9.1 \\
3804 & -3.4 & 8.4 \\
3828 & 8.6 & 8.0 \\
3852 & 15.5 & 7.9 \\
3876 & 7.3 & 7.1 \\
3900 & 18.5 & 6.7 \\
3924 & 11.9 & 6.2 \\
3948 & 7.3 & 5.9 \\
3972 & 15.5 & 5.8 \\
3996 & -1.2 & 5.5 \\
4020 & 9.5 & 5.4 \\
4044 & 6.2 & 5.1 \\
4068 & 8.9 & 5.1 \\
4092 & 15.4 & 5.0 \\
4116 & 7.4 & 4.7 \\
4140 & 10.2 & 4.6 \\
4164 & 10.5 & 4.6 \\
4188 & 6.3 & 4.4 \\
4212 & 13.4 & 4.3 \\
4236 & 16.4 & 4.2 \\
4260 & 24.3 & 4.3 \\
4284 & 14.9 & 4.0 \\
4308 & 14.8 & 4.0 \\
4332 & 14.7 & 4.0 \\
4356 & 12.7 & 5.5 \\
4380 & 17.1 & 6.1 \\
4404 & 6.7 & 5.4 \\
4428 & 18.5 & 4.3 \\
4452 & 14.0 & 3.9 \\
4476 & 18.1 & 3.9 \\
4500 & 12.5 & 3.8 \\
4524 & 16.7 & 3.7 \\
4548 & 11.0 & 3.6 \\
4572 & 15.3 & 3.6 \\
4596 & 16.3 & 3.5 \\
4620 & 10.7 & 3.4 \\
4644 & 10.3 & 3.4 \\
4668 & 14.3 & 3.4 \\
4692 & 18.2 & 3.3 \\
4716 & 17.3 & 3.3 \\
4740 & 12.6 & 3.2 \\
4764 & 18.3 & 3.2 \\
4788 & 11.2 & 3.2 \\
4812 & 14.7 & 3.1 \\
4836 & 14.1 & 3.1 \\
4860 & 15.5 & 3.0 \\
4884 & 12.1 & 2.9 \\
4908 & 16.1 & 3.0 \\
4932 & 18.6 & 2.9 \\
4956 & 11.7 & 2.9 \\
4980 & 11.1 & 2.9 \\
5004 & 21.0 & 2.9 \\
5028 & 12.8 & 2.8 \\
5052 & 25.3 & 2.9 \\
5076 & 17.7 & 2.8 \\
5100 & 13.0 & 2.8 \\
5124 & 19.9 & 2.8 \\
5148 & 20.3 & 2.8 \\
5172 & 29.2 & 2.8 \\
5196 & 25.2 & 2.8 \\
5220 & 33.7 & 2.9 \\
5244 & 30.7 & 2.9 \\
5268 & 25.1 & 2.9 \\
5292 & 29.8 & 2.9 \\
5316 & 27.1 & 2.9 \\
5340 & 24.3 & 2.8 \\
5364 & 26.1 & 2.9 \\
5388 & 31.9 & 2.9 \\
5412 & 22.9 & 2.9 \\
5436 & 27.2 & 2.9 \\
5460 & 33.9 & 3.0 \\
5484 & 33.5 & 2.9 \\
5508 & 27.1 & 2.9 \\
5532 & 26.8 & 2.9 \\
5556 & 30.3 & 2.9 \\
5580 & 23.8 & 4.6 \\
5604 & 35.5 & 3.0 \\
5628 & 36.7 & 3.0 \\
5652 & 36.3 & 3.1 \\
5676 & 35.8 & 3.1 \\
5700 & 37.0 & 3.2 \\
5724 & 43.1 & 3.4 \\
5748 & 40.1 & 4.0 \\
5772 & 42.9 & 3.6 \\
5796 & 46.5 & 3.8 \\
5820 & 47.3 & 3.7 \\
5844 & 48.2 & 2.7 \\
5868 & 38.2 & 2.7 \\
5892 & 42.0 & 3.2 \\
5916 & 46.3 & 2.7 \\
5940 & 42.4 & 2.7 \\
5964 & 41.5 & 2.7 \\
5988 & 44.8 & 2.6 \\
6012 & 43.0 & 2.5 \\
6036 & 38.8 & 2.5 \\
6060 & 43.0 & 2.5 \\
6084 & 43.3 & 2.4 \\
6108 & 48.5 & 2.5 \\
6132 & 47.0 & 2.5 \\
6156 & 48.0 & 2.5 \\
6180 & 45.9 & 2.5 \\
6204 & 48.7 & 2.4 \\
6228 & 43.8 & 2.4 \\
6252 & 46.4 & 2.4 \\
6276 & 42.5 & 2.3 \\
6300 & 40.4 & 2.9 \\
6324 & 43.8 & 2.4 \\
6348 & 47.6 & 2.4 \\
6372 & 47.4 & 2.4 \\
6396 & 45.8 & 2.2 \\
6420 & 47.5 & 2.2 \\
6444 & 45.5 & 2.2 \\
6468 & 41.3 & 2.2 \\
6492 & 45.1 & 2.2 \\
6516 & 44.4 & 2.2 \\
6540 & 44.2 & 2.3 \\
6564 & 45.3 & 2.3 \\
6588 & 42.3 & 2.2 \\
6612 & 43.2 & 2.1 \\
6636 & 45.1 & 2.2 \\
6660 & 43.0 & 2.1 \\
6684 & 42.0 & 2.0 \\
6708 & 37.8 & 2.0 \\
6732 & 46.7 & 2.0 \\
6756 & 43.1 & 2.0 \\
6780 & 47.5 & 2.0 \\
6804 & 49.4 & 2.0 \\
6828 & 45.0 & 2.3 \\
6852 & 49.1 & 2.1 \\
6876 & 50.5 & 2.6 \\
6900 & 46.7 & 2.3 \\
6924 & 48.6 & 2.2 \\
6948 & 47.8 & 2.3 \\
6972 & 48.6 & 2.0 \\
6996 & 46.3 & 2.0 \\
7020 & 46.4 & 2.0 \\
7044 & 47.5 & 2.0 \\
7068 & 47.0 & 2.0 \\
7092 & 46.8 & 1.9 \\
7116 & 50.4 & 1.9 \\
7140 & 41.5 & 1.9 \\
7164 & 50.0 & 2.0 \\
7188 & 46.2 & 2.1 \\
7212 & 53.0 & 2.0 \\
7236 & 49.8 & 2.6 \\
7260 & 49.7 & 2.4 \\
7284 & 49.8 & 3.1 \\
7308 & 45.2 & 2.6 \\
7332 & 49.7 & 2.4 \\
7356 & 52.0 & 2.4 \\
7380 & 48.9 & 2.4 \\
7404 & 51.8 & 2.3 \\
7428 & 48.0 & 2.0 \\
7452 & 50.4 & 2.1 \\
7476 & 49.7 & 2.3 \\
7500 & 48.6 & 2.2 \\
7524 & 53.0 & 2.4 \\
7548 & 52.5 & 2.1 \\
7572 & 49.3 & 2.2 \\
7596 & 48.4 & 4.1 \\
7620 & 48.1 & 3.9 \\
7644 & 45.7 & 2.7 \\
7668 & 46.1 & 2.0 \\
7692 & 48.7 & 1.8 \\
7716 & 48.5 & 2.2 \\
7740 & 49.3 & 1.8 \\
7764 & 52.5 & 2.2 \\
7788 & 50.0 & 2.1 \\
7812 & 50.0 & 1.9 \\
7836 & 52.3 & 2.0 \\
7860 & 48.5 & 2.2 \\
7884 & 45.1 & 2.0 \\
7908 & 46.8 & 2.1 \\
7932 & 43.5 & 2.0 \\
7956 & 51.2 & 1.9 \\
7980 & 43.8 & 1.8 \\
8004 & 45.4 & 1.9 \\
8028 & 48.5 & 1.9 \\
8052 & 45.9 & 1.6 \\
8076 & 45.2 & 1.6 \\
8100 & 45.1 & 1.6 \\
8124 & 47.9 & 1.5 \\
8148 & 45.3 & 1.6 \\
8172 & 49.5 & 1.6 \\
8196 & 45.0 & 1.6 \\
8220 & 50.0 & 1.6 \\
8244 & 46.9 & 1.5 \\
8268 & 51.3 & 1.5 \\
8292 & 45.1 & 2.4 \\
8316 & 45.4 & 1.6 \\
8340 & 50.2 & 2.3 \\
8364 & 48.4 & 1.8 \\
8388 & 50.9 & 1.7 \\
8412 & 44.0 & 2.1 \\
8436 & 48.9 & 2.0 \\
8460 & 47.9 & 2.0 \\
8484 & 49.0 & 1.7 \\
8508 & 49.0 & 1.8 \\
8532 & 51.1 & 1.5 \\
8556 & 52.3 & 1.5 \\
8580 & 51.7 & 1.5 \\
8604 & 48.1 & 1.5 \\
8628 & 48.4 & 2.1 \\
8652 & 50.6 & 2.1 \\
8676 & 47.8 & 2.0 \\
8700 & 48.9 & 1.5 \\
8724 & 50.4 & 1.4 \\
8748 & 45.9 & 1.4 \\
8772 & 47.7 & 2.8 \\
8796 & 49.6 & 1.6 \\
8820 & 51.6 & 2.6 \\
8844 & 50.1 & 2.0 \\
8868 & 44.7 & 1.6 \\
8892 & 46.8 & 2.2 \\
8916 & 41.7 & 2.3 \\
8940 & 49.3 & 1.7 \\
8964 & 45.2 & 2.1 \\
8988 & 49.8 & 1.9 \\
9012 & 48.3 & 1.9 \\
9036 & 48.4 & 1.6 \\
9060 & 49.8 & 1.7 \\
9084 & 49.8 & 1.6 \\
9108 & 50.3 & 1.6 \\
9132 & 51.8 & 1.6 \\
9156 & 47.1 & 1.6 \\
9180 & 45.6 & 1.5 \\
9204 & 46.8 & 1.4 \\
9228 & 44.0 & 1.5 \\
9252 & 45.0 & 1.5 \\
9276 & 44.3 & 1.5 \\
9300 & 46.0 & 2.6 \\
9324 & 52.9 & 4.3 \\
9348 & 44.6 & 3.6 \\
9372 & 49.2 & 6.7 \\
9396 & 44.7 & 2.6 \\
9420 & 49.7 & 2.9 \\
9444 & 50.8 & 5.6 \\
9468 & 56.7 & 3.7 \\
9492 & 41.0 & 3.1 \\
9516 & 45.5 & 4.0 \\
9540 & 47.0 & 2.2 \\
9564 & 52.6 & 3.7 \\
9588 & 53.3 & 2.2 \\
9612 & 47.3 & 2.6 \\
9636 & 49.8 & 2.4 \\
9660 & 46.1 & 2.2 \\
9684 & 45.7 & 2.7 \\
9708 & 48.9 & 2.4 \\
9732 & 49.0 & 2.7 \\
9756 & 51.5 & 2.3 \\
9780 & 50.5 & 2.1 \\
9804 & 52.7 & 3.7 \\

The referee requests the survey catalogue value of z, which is 0.29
